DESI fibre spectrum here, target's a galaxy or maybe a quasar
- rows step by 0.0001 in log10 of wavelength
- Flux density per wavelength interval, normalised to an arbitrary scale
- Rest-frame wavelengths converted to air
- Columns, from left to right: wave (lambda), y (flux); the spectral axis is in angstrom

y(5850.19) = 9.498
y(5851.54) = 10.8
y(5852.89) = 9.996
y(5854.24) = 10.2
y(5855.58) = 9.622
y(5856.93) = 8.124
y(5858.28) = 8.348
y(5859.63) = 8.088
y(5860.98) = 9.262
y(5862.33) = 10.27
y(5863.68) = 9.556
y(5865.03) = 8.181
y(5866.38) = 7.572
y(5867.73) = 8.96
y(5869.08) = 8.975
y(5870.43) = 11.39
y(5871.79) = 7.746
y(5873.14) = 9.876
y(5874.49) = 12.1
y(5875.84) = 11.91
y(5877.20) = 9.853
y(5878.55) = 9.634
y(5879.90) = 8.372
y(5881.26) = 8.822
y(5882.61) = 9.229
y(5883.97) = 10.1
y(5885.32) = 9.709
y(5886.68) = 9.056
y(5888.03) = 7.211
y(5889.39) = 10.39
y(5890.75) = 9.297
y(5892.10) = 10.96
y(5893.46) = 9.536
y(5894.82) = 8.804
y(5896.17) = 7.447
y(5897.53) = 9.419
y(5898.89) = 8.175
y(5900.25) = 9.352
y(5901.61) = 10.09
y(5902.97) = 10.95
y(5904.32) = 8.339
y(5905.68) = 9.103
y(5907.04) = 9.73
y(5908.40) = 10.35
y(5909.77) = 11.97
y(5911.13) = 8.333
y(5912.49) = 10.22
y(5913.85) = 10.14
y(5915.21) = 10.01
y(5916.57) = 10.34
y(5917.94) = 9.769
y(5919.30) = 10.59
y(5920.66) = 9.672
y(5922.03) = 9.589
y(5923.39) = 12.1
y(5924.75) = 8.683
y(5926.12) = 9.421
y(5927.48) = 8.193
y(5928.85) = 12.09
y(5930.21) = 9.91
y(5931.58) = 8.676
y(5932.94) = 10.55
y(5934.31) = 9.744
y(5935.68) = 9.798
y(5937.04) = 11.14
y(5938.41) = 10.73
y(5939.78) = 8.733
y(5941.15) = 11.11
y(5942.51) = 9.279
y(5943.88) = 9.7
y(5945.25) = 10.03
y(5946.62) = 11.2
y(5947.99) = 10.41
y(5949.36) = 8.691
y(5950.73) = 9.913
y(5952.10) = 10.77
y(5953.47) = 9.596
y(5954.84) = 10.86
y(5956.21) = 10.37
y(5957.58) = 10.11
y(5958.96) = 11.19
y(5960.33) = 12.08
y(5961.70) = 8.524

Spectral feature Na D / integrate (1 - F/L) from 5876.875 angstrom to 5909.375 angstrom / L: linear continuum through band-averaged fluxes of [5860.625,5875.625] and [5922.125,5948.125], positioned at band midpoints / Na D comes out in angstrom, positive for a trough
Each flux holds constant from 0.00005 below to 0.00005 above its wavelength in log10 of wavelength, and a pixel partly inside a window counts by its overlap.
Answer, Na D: 1.3 angstrom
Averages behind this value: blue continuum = 9.53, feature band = 9.35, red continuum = 10.1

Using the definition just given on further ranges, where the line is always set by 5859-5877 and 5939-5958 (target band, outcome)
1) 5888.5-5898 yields 0.34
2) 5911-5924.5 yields -0.33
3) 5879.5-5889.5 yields 0.61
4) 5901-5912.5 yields -0.10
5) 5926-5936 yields 0.13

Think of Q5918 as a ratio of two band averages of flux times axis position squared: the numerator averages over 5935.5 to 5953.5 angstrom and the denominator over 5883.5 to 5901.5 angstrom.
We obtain 1.12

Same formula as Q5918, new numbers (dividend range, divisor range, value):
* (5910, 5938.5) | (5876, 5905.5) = 1.09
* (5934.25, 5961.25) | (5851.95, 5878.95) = 1.11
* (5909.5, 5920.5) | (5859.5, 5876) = 1.08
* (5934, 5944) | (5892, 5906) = 1.11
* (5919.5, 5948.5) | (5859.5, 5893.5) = 1.08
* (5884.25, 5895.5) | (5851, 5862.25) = 1.02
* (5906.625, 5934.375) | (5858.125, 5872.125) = 1.13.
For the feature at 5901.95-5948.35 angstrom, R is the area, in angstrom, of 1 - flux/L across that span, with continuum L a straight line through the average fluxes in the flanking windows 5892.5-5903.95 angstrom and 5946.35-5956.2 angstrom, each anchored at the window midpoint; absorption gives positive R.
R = -1.44 angstrom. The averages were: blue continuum 9.24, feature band 10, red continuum 10.2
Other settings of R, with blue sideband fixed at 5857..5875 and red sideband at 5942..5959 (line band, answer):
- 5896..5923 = -0.2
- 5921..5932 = 0.0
